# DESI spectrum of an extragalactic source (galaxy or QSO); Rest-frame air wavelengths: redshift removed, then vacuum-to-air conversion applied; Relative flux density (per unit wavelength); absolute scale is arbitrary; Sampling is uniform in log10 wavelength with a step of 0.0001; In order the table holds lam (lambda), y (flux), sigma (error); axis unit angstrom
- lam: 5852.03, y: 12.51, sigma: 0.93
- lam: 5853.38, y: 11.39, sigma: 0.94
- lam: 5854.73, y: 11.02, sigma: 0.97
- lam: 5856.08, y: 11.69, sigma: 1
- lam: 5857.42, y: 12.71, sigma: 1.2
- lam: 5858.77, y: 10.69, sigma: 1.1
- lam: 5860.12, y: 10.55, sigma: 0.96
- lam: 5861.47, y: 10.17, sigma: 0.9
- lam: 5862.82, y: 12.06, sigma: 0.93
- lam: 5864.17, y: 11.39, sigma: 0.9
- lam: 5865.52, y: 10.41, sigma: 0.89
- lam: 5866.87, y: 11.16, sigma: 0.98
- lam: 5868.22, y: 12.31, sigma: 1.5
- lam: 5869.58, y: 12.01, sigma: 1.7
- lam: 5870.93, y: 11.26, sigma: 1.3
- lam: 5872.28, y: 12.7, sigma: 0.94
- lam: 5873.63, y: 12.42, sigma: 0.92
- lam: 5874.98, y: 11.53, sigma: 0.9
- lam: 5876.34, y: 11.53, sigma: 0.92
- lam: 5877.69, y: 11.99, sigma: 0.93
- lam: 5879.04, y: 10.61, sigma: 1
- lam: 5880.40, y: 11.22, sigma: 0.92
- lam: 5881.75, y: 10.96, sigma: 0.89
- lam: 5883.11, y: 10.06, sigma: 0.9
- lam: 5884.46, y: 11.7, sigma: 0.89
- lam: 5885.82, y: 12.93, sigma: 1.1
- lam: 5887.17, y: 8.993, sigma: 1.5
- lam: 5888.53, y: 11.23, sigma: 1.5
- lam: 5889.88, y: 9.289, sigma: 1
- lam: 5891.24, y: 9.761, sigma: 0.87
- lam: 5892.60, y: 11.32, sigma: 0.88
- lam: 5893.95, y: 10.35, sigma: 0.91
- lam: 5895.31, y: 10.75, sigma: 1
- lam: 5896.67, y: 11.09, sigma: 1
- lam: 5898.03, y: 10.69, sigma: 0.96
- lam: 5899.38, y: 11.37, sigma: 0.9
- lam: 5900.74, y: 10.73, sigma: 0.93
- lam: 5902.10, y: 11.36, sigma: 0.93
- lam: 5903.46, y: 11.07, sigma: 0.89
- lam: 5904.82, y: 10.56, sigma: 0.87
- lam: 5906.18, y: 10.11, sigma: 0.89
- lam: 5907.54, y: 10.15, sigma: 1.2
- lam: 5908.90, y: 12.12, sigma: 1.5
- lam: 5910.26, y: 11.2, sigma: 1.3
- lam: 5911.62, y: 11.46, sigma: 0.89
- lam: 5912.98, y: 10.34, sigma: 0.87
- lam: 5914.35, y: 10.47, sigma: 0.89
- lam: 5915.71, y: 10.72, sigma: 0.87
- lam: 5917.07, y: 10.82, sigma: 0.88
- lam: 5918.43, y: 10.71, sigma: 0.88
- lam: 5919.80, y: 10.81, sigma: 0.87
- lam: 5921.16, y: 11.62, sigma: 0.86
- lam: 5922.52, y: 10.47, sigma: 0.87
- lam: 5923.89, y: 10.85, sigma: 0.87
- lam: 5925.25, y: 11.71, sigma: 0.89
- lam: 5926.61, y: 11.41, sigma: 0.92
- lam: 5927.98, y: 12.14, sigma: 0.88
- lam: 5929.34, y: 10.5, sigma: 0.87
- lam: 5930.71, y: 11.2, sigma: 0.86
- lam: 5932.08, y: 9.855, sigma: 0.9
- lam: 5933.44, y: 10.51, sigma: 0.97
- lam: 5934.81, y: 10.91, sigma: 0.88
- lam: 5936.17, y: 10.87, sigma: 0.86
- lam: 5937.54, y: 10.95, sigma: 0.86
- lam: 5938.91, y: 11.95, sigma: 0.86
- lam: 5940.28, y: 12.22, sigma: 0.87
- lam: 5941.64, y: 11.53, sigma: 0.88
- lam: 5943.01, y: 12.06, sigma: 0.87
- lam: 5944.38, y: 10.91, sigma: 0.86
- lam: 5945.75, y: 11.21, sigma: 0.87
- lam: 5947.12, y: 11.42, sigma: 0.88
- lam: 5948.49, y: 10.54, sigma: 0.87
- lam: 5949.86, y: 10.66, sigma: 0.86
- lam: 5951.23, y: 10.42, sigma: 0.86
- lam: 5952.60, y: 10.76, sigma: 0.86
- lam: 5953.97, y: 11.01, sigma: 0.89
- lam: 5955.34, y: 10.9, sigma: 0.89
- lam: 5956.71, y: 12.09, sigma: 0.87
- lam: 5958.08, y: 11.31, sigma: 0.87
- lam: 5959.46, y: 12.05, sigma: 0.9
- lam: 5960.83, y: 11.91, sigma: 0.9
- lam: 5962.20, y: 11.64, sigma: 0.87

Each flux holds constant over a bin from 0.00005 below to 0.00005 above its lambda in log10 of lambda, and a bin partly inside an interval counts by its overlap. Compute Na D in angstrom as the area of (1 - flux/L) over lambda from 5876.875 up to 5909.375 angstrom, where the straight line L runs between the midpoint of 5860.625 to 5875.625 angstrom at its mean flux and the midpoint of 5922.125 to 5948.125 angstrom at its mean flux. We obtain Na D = 1.7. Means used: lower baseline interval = 11.6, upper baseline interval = 11.2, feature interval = 10.8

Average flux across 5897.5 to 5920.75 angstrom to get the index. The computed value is 10.9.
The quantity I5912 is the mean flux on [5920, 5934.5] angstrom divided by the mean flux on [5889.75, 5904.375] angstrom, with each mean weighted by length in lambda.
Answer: 1.0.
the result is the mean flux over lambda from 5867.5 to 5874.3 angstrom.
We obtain 12.1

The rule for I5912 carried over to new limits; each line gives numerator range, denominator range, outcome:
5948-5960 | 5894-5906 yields 1.02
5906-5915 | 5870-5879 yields 0.92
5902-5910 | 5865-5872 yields 0.94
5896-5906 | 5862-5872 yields 0.95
